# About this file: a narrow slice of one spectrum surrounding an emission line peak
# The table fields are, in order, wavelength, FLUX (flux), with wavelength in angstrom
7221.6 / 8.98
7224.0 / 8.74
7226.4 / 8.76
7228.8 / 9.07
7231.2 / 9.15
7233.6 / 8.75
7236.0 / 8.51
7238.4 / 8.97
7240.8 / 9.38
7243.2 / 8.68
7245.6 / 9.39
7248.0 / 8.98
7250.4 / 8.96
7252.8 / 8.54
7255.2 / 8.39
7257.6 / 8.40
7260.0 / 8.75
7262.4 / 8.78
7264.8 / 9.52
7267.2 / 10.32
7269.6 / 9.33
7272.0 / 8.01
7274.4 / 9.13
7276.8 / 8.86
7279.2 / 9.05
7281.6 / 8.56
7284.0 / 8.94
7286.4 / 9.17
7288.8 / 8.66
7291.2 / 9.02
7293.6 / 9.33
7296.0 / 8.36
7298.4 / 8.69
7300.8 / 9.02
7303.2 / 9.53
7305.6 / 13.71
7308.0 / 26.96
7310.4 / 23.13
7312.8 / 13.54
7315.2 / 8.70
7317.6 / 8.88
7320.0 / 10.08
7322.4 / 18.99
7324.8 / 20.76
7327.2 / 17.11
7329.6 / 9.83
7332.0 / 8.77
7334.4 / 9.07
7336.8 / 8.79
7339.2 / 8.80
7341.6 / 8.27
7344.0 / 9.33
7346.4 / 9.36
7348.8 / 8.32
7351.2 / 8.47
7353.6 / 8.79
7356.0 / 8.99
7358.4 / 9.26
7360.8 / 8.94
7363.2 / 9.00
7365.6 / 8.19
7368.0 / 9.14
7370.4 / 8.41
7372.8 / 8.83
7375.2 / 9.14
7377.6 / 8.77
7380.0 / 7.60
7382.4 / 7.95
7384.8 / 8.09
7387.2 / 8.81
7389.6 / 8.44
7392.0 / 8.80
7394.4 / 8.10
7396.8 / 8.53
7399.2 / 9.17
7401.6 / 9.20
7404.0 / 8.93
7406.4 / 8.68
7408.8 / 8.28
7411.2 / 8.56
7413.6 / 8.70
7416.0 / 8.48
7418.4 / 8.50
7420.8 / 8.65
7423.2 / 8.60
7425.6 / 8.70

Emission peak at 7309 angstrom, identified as [S II] 6716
